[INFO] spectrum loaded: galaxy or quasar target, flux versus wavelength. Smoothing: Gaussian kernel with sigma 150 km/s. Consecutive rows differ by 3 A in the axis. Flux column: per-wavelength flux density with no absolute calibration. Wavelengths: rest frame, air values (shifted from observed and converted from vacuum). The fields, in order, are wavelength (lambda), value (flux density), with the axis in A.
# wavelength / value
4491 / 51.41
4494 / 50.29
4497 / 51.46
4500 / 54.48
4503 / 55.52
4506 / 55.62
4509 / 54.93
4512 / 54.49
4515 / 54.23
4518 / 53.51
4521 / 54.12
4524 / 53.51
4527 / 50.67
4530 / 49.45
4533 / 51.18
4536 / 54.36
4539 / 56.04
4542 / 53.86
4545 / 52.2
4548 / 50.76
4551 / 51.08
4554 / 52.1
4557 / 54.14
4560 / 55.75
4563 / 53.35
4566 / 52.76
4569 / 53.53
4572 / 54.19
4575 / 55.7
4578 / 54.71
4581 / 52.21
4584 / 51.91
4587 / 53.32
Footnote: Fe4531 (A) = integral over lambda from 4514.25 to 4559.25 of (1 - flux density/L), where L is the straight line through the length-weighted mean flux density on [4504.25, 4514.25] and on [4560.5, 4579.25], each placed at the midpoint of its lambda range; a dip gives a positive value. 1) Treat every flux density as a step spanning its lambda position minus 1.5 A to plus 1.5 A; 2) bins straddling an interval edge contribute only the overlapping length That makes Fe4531 1.5 A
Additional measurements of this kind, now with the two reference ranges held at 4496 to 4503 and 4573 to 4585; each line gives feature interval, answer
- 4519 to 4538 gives 0.5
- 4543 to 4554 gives 0.4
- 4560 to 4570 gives 0.0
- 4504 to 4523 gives -0.3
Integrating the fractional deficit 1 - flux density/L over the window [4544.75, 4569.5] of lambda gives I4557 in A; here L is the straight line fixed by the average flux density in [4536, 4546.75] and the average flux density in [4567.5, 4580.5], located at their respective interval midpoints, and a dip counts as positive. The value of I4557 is 0.6 A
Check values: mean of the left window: 54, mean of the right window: 54.4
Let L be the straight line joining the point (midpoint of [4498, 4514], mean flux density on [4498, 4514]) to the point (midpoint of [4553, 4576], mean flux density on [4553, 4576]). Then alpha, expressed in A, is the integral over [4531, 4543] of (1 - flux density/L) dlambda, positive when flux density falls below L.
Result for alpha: 0.2 A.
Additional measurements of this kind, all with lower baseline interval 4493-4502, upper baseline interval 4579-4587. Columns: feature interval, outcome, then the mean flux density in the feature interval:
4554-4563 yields -0.3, 54.2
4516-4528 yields -0.2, 53.1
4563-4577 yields -0.4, 54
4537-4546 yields -0.3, 54.2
